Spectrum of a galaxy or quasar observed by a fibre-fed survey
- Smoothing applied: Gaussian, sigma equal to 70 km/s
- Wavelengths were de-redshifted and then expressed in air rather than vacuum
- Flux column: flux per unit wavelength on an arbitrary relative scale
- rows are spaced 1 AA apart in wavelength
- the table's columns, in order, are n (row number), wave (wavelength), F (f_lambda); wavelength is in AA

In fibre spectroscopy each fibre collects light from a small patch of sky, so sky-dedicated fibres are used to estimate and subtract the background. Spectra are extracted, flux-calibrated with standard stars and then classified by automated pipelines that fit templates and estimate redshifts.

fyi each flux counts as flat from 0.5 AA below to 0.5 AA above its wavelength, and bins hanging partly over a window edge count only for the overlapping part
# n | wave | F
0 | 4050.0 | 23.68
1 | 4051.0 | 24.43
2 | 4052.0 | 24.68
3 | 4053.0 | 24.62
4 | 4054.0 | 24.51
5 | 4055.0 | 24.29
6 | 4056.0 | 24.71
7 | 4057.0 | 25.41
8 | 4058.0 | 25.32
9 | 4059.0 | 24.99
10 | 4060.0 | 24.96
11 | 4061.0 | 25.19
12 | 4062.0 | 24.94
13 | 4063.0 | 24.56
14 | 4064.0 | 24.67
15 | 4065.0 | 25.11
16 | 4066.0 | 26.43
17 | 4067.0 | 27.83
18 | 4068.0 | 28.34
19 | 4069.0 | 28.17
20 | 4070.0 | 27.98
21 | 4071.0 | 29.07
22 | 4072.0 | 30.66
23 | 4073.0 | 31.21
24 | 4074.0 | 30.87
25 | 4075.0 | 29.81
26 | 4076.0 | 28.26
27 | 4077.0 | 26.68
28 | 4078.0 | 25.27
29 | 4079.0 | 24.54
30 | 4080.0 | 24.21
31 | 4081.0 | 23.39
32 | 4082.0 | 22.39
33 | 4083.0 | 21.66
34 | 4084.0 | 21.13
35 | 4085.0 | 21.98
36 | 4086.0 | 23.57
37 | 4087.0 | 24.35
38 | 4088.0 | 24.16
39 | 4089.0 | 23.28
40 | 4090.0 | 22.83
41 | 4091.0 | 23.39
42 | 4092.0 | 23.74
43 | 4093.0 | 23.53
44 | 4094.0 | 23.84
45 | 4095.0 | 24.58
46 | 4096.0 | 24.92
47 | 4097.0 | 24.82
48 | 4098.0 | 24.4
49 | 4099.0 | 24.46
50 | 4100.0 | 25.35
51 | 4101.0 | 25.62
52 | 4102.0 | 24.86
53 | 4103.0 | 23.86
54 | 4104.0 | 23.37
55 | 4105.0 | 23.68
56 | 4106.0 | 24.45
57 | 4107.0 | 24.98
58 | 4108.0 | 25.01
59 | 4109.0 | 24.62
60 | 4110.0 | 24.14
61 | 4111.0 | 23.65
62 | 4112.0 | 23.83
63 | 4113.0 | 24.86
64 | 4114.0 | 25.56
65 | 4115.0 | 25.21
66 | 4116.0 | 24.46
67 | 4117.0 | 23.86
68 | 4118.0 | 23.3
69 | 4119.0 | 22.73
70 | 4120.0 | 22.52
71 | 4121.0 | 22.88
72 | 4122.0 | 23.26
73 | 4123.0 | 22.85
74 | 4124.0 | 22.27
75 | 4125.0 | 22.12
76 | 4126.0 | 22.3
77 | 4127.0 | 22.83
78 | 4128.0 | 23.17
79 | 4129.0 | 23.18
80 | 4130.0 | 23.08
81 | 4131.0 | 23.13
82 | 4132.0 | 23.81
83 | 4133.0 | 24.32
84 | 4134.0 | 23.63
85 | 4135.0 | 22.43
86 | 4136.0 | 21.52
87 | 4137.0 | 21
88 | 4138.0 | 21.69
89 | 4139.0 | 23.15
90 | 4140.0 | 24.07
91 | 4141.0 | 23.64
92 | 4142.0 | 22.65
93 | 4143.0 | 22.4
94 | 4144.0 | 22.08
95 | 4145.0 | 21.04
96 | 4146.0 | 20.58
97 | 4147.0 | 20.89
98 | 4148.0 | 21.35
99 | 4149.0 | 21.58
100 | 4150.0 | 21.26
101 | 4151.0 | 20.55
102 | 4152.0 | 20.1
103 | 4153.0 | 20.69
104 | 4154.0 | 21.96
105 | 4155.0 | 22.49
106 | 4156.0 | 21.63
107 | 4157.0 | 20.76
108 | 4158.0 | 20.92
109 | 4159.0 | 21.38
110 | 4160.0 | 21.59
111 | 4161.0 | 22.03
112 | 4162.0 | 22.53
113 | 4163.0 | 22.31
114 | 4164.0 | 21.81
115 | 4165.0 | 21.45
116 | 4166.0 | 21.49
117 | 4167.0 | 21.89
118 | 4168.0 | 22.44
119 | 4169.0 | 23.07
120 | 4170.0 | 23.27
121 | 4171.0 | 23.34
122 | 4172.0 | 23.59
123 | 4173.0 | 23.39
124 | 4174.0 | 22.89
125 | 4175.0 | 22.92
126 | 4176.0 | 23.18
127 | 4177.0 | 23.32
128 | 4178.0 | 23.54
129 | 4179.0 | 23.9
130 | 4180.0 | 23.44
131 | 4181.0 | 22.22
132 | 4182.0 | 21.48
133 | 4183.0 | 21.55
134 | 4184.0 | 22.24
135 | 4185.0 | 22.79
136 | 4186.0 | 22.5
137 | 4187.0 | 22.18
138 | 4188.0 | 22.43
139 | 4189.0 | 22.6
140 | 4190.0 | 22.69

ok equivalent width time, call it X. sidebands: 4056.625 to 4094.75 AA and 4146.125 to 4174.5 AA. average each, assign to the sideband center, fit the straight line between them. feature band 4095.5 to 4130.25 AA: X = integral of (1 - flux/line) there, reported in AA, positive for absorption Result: -0.03 AA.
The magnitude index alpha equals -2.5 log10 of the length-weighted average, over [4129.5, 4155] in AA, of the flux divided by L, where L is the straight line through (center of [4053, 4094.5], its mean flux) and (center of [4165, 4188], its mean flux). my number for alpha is 0.07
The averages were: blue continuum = 25.4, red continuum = 22.7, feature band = 22.1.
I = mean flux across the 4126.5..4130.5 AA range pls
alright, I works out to 23.1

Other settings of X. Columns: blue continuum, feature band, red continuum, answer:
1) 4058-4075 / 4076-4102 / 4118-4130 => 1.5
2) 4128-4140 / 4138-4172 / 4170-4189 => 1.4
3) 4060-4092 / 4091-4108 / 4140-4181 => 0.2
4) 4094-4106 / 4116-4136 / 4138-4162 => 0.0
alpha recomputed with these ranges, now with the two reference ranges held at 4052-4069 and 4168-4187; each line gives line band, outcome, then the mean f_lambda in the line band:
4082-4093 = 0.08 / 23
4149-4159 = 0.11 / 21.2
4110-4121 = 0.01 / 24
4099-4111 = 0.00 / 24.5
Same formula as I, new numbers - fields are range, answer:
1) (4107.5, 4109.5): 24.8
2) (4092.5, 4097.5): 24.3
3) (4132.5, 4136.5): 23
